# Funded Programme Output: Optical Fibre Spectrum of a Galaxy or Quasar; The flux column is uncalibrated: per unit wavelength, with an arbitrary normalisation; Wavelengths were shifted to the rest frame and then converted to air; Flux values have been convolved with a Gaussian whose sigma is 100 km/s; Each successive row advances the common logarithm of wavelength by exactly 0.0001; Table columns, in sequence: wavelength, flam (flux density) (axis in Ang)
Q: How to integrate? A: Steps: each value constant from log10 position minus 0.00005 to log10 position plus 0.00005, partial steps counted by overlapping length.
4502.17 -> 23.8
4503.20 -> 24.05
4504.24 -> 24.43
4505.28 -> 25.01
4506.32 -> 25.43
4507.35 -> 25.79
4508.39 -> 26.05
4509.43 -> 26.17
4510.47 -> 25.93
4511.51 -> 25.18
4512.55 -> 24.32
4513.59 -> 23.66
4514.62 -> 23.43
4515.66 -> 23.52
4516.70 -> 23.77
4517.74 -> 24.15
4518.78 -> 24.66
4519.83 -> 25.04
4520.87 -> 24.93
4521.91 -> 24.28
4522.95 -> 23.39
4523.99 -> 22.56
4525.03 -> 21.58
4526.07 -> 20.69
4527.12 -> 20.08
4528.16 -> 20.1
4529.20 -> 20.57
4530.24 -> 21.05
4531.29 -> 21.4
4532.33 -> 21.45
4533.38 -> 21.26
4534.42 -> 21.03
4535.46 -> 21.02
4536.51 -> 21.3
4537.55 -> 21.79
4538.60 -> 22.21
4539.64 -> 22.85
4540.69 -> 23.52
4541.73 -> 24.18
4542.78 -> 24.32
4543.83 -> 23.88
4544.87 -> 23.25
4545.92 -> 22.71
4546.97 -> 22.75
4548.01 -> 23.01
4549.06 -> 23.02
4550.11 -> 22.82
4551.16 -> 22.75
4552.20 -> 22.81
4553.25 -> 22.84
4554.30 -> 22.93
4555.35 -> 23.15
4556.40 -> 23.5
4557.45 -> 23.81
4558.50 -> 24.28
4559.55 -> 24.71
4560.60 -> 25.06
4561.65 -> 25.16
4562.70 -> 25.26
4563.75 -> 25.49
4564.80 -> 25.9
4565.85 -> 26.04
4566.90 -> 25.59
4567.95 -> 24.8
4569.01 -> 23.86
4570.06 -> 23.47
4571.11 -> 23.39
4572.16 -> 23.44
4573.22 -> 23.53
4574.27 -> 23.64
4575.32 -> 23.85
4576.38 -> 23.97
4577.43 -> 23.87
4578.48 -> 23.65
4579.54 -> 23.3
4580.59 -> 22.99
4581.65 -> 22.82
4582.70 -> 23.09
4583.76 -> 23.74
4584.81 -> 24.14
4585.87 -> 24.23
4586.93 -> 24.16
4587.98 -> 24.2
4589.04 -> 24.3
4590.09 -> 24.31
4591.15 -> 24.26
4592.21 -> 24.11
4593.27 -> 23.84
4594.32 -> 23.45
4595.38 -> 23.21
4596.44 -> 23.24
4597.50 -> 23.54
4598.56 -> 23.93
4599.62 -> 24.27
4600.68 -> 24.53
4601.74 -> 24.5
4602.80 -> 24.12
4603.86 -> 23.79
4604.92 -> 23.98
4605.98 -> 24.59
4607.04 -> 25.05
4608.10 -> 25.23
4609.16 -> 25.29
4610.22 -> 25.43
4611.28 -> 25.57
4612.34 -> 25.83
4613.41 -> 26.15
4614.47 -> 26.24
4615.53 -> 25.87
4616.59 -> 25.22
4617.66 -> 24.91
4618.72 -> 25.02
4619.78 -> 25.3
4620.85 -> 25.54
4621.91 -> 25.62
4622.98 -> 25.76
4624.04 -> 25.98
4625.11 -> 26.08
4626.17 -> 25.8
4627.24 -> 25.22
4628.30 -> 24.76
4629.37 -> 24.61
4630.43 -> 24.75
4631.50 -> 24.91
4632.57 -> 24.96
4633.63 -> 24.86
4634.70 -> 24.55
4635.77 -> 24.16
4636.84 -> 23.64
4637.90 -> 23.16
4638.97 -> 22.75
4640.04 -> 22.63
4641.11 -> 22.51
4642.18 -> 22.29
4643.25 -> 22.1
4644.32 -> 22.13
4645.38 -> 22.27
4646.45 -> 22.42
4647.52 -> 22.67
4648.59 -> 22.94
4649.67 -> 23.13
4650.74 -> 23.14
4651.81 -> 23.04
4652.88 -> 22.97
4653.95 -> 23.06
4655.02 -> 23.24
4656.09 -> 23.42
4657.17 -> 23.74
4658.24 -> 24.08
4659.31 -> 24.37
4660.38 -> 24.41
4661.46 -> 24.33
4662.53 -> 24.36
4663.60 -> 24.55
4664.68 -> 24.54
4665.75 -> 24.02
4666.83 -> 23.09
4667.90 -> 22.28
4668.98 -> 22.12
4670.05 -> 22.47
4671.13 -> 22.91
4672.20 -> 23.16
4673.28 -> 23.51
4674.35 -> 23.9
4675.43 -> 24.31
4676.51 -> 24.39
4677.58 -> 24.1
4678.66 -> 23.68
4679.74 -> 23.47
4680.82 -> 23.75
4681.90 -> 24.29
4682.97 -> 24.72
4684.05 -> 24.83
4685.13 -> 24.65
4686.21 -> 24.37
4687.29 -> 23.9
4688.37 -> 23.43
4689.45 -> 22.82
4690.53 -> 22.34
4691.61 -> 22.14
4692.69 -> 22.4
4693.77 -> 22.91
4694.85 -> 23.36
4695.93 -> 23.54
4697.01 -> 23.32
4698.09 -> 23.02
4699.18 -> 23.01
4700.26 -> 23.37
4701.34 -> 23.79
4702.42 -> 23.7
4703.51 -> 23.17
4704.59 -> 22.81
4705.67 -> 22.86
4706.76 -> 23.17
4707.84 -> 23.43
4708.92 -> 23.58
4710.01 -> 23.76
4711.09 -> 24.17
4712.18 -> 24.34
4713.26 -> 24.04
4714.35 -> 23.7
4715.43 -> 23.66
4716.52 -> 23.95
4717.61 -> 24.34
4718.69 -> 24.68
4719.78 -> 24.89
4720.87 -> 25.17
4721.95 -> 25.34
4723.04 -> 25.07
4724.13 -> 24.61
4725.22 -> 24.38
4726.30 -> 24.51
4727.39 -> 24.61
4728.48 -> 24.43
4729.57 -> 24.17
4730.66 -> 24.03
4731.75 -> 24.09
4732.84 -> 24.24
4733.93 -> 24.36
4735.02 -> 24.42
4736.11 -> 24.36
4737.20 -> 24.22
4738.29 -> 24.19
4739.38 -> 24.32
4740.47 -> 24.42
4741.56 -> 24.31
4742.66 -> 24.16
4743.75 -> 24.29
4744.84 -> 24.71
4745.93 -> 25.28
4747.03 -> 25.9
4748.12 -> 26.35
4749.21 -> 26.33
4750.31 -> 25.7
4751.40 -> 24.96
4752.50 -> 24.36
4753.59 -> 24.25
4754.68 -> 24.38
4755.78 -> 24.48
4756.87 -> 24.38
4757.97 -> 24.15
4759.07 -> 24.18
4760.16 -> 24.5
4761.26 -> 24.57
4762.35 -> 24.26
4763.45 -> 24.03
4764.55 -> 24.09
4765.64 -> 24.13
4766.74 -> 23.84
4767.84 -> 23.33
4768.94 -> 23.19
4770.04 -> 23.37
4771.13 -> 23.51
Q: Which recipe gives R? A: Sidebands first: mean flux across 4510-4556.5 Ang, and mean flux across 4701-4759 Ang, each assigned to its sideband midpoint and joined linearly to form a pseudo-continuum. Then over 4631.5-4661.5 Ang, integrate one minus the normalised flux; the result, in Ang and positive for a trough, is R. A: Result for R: 0.49 Ang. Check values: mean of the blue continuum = 22.8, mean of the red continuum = 24.4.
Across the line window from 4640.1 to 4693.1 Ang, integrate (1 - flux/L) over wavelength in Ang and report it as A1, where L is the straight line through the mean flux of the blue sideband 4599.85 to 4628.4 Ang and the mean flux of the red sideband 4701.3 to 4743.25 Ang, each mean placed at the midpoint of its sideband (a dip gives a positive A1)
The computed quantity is 2.8 Ang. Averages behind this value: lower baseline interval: 25.2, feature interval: 23.4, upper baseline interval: 24.1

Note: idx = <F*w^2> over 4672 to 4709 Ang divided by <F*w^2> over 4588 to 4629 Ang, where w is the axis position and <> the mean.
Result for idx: 0.98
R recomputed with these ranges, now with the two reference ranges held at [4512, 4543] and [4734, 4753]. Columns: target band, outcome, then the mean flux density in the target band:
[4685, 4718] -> 1.29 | 23.4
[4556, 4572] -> -1.19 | 24.7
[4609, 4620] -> -0.96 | 25.6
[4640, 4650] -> 0.55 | 22.5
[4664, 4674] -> 0.37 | 23.2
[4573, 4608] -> -1.00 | 23.9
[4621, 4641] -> -0.84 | 24.6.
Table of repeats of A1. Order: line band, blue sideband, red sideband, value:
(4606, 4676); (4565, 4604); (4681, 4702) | -1.2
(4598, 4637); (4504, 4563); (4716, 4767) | -2.0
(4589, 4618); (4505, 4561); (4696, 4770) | -1.3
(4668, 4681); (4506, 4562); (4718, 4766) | 0.4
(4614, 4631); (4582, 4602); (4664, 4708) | -1.2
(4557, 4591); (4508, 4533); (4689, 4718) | -1.4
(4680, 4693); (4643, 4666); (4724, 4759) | 0.1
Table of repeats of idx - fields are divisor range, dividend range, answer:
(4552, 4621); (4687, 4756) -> 1.05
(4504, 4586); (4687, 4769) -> 1.11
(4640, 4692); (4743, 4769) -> 1.09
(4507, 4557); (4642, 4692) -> 1.08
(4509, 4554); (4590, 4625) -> 1.12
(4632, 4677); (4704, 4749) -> 1.07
